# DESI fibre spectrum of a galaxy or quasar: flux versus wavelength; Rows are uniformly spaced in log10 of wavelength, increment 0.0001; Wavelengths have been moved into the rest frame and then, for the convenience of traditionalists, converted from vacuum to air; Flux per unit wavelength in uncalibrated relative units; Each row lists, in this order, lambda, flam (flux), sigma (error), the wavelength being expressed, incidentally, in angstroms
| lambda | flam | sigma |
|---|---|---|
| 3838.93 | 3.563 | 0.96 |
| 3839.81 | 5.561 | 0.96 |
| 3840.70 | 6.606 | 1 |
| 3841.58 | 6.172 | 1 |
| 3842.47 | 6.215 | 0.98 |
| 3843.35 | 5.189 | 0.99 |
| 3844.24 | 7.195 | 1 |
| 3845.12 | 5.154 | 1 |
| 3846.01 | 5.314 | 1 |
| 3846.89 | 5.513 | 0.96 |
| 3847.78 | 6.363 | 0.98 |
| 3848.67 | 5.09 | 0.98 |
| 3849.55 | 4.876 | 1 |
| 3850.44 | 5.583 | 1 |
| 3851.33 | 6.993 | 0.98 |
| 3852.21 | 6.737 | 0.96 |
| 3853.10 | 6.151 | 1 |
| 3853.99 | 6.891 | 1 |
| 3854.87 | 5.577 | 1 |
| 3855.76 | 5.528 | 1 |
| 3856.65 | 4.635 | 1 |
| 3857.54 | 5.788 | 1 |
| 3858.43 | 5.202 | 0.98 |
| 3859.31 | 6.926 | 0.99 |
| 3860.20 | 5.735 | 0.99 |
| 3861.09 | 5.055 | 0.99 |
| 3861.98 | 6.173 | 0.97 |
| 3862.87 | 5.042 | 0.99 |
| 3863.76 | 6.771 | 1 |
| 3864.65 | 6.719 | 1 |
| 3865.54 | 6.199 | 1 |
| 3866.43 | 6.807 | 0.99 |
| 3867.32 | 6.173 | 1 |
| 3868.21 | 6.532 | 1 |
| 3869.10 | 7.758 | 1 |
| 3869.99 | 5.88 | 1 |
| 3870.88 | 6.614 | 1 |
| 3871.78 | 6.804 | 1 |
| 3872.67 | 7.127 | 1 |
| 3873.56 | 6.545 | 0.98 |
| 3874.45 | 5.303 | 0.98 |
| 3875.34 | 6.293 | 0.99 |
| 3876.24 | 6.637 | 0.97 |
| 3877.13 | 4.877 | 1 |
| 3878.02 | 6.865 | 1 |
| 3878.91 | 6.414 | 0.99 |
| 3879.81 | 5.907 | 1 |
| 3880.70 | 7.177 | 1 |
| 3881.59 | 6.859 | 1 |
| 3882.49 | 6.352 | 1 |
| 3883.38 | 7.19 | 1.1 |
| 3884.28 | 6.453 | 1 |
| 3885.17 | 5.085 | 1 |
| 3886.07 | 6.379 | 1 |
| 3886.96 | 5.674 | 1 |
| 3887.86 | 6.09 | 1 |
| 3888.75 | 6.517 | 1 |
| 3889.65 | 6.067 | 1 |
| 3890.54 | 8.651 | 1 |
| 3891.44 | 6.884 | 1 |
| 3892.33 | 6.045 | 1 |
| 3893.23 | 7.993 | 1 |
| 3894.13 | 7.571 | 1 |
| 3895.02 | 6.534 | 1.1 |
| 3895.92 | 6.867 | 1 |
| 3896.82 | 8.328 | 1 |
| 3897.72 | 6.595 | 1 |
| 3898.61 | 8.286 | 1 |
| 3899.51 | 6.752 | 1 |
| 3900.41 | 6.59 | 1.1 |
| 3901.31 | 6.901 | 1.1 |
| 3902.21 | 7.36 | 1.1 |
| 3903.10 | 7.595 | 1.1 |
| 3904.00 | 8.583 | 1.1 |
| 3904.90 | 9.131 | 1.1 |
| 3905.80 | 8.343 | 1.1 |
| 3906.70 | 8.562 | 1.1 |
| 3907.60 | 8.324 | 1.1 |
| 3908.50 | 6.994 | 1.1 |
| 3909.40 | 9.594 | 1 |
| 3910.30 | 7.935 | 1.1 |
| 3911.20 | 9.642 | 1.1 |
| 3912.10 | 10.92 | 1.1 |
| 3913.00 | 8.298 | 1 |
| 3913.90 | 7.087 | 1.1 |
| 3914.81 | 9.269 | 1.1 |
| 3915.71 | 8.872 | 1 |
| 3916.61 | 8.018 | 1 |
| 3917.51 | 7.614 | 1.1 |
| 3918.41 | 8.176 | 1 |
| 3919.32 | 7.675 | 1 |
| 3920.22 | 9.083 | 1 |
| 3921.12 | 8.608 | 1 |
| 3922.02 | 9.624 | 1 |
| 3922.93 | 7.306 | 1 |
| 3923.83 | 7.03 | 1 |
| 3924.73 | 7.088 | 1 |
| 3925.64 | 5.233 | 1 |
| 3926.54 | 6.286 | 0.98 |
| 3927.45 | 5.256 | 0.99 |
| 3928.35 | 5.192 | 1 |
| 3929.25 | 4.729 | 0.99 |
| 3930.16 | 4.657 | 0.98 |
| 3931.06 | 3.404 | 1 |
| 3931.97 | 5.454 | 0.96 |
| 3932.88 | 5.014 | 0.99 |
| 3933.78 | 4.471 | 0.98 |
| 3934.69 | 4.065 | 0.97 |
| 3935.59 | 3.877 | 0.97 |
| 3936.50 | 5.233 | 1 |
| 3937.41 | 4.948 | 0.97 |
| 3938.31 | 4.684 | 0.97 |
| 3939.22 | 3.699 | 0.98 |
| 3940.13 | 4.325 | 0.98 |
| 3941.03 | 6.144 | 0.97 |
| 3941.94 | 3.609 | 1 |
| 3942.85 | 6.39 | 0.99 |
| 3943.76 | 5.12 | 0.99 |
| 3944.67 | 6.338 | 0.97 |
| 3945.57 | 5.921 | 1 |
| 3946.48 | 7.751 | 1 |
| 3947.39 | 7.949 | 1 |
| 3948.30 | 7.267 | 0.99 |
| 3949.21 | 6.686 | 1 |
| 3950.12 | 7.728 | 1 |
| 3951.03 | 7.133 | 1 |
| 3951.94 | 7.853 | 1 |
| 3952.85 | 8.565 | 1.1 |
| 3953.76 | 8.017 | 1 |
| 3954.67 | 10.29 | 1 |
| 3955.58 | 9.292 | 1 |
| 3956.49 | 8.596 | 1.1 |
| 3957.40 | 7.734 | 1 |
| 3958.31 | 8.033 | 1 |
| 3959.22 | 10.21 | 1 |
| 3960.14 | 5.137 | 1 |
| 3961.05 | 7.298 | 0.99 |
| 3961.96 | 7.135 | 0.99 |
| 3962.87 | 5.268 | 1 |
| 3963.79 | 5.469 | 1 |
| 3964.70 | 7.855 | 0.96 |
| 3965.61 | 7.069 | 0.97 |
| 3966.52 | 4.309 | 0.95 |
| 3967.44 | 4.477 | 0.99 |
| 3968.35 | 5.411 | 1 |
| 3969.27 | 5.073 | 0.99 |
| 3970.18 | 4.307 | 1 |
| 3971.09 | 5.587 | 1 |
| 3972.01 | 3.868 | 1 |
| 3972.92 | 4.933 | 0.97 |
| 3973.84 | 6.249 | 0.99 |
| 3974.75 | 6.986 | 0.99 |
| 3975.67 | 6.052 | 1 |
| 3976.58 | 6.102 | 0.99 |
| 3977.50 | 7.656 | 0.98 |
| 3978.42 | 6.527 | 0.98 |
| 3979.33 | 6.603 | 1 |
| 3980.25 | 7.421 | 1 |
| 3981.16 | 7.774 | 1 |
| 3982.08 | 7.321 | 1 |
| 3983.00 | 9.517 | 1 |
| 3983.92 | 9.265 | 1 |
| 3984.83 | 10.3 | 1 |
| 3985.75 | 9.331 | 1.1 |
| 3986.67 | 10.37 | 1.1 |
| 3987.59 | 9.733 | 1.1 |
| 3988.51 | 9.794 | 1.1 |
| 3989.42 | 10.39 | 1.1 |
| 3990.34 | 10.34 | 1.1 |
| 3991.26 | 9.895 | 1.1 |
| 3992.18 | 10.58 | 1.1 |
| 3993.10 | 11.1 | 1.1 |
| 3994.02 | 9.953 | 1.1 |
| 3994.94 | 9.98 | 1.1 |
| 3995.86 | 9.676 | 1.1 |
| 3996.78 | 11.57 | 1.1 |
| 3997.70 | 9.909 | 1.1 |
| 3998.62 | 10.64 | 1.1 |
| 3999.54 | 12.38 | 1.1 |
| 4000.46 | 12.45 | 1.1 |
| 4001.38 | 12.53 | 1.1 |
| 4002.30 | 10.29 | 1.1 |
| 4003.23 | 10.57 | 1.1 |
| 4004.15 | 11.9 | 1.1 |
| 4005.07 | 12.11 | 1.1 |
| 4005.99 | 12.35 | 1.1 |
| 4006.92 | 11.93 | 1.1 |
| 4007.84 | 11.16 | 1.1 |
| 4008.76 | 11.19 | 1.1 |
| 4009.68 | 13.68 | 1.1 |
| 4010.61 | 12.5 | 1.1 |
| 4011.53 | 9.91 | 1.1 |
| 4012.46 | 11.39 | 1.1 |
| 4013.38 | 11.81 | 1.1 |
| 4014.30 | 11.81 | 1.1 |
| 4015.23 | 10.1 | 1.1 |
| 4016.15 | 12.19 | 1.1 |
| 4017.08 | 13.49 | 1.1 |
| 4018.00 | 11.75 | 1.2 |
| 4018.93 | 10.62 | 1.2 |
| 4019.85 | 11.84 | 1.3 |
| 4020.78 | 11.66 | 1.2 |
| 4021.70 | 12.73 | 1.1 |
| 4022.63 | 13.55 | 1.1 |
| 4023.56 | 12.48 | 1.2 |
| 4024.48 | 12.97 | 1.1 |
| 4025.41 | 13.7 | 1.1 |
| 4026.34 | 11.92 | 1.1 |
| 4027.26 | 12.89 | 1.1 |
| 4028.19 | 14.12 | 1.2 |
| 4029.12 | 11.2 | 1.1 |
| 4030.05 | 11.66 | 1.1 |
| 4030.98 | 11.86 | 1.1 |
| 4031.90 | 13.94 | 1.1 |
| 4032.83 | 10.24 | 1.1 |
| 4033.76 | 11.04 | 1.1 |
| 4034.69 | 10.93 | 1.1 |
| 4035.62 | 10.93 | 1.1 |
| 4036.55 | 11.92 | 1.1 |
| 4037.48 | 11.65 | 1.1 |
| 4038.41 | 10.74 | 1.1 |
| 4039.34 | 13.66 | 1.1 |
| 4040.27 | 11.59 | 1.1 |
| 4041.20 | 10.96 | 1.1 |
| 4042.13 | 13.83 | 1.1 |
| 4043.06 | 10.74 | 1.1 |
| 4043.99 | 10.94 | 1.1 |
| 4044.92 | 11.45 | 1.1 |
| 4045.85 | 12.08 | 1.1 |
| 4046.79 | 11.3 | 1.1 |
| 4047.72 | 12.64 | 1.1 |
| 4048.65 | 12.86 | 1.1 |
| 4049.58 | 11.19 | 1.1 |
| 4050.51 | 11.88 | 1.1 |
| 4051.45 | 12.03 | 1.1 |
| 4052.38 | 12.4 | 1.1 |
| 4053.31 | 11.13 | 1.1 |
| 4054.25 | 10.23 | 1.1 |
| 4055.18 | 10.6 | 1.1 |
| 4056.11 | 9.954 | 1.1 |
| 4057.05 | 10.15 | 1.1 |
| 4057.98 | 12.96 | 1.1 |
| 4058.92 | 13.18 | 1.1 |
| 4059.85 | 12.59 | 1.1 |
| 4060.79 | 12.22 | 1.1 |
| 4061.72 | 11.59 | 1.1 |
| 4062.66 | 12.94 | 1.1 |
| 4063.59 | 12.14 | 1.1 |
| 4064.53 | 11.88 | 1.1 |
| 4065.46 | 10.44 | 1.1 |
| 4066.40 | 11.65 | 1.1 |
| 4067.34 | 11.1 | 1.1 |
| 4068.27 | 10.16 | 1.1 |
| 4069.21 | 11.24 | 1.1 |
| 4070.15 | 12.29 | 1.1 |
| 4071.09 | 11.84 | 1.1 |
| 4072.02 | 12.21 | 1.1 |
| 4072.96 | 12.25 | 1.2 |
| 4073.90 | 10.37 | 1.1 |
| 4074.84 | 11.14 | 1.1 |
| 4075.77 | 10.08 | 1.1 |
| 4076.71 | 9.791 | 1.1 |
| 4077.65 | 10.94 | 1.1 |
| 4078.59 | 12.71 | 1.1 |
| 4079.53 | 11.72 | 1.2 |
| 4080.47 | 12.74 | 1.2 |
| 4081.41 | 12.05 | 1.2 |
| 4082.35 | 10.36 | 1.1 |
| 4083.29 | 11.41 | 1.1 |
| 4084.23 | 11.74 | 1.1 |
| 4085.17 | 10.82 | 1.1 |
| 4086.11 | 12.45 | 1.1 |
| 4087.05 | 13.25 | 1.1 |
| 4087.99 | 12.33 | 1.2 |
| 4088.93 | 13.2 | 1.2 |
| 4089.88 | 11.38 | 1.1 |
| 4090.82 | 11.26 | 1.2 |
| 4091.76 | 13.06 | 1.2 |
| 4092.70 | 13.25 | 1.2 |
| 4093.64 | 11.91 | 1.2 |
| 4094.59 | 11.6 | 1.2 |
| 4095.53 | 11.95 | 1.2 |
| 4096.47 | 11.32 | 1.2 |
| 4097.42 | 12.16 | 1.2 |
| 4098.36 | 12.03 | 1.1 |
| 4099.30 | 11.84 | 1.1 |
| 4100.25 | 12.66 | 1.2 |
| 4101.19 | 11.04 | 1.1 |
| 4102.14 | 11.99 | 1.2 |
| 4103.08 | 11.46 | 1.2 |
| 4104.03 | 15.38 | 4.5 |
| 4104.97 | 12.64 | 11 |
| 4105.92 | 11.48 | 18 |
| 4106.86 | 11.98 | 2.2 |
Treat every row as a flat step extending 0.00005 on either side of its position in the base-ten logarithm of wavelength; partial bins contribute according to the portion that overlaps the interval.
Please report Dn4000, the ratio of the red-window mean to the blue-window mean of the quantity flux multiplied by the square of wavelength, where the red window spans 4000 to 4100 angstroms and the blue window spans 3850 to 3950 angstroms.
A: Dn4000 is 1.92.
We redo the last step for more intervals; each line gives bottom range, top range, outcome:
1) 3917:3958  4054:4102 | 1.94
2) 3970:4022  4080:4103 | 1.26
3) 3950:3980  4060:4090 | 1.83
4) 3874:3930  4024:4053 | 1.77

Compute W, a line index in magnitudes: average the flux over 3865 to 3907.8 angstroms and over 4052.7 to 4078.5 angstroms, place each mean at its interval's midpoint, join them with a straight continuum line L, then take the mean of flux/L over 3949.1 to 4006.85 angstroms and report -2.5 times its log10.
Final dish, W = 0.10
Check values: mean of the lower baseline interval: 6.88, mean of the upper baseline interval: 11.4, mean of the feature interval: 8.44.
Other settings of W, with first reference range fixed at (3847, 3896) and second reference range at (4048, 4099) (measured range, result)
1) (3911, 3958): 0.17 mag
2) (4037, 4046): -0.09 mag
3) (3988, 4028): -0.16 mag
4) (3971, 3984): 0.33 mag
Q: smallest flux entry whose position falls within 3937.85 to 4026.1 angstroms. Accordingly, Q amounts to 3.609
